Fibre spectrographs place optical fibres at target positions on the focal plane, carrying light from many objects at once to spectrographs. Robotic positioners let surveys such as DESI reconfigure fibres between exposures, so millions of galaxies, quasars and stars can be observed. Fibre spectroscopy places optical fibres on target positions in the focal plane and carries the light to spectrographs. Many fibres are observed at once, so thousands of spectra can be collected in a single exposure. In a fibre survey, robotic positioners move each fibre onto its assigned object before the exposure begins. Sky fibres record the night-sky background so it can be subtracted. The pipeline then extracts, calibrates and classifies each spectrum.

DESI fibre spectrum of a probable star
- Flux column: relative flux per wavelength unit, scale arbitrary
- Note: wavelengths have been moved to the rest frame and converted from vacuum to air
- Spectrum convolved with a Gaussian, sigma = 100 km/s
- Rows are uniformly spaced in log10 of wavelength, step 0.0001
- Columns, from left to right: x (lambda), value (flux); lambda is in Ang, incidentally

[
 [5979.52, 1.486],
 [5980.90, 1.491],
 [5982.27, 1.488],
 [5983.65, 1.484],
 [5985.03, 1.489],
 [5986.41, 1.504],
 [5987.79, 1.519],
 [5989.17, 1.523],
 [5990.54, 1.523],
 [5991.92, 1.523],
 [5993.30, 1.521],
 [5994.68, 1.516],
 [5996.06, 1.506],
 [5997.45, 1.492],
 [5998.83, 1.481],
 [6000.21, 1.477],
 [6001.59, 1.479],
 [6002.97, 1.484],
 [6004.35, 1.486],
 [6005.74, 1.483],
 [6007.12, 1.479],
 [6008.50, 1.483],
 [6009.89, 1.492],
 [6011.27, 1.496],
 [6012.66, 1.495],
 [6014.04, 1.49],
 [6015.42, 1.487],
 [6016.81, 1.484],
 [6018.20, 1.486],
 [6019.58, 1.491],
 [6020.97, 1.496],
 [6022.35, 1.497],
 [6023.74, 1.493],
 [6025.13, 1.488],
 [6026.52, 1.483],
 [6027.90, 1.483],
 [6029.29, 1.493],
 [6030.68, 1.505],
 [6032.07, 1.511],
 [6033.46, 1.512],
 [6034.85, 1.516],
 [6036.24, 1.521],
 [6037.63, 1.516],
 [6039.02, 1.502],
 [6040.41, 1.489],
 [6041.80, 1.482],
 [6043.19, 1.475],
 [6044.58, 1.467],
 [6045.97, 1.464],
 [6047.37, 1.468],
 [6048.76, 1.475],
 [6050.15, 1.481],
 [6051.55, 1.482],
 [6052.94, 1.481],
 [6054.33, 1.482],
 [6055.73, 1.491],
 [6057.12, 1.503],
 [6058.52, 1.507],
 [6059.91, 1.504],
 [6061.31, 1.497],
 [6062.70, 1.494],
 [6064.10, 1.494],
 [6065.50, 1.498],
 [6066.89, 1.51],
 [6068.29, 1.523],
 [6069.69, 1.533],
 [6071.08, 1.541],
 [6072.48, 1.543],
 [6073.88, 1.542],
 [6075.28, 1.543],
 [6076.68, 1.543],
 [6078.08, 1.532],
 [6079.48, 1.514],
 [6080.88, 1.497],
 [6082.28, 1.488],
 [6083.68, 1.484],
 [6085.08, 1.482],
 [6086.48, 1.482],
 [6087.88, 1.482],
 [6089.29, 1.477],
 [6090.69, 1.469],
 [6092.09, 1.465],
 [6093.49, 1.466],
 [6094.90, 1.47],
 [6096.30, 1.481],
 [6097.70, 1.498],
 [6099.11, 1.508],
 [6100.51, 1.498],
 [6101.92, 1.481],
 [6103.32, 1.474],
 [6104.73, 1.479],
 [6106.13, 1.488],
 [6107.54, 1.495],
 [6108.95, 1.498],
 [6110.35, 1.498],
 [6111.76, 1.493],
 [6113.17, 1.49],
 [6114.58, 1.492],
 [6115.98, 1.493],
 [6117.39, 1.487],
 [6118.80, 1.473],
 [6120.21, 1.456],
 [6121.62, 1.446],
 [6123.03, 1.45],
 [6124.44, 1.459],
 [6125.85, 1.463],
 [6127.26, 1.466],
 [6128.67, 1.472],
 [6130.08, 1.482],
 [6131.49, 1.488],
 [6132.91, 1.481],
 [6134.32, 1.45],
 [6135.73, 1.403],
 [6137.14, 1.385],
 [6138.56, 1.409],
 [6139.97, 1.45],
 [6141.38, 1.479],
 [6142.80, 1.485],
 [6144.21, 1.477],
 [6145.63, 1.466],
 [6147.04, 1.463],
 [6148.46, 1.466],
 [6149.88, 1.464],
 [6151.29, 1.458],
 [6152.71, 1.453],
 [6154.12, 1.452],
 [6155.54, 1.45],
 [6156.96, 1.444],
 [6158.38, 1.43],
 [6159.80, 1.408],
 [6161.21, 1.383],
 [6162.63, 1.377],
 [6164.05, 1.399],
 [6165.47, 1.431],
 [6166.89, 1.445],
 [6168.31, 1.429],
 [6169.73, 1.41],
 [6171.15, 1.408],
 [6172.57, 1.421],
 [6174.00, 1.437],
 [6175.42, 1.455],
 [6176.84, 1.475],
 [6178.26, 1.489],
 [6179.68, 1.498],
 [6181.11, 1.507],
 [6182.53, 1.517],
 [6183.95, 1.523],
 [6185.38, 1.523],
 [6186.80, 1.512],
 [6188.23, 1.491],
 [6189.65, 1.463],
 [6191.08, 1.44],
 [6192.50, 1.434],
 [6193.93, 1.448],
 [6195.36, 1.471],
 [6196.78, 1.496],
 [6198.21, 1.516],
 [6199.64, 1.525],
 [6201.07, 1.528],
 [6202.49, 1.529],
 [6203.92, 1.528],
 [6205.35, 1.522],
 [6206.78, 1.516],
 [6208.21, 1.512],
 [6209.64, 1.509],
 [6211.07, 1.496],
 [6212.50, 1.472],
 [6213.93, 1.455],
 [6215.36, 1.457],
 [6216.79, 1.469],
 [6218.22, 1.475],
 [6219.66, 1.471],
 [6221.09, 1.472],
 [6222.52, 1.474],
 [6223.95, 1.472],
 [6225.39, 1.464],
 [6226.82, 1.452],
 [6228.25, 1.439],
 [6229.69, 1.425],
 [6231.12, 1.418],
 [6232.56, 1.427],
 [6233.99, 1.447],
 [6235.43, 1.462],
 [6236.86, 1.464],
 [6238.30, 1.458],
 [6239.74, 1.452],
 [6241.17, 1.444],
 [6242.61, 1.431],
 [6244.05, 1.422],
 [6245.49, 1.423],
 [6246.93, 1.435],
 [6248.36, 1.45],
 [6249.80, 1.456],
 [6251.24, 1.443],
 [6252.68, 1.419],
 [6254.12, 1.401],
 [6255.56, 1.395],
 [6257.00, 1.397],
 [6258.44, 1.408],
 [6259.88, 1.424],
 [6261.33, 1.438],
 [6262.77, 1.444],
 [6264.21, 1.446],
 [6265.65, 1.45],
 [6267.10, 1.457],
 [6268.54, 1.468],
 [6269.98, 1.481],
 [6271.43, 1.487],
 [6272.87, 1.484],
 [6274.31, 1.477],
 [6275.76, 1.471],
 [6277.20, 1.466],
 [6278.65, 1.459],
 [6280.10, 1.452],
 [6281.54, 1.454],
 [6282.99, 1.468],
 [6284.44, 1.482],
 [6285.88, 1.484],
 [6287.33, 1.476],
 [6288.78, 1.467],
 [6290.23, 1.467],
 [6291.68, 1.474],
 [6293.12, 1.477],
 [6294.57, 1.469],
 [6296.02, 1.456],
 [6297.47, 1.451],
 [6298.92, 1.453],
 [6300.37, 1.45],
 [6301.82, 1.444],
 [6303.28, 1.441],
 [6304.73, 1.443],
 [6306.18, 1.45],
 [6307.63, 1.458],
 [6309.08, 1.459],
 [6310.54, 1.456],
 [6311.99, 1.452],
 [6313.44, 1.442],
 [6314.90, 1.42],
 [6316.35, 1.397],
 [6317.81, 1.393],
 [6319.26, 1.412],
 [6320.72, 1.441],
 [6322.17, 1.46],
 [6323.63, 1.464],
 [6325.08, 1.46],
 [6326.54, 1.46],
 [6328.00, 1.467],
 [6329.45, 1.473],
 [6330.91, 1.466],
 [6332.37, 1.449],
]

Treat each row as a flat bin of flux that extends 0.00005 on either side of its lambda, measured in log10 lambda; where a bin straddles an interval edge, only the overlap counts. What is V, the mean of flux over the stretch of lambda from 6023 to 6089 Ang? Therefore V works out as 1.5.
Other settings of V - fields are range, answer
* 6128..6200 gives 1.46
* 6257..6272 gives 1.45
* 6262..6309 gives 1.46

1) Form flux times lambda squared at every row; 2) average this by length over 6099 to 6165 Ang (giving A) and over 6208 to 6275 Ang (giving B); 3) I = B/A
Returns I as 1.0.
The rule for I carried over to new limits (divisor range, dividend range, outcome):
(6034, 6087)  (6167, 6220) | 1.03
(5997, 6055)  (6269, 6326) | 1.07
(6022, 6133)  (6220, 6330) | 1.04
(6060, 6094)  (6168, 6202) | 1.02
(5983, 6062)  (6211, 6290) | 1.05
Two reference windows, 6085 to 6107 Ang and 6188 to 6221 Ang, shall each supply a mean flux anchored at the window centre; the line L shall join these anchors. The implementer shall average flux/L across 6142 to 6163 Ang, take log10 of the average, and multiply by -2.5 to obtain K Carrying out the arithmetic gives 0.03 mag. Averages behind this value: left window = 1.48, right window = 1.49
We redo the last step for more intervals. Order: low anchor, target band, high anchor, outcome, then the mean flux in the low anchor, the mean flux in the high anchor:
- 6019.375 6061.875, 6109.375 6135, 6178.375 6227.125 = 0.012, 1.49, 1.49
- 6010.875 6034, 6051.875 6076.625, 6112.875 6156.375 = -0.022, 1.49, 1.46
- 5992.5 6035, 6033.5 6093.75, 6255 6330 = -0.009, 1.49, 1.45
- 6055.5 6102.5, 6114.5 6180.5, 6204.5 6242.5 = 0.026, 1.5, 1.47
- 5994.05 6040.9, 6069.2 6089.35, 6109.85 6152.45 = -0.026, 1.49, 1.46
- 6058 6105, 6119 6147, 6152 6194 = 0.012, 1.5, 1.45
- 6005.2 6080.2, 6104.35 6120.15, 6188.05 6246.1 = -0.001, 1.5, 1.47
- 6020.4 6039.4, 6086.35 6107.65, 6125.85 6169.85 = -0.009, 1.5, 1.44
